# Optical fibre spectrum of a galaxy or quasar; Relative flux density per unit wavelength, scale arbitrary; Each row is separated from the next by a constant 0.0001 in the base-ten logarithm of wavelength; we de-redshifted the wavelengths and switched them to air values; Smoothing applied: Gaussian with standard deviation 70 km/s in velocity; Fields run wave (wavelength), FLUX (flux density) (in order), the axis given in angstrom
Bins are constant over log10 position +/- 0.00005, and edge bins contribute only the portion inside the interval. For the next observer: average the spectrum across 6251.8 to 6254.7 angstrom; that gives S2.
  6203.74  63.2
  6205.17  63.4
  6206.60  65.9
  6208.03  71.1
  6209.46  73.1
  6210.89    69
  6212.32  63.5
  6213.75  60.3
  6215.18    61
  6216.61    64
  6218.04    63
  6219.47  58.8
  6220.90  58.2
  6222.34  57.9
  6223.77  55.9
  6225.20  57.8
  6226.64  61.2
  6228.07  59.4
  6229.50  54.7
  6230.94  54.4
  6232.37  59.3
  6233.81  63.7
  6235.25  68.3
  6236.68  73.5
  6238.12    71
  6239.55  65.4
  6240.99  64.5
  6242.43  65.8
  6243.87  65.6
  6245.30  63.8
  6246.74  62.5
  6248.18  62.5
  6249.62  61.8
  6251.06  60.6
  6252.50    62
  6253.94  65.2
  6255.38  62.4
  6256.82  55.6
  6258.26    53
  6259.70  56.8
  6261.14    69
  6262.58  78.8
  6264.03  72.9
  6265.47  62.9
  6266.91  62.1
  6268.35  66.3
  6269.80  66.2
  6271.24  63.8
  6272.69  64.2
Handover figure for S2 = 63.6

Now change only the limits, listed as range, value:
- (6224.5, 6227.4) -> 59.5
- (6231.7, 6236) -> 63.9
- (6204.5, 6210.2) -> 68.4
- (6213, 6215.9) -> 60.7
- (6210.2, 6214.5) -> 64.2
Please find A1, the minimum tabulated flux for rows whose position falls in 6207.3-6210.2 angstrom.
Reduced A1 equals 71.1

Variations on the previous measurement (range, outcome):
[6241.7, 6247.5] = 62.5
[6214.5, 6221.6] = 58.2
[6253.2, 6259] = 53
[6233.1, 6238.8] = 63.7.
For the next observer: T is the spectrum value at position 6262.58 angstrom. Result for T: 78.8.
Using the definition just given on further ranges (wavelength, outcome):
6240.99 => 64.5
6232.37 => 59.3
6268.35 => 66.3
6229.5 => 54.7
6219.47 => 58.8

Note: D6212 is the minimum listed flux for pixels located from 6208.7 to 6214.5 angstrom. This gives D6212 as 60.3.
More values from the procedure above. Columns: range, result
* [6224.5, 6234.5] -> 54.4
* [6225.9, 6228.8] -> 59.4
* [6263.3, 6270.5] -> 62.1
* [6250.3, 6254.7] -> 60.6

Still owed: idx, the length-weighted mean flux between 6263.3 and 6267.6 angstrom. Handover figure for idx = 66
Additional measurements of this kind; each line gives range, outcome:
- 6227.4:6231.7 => 56.2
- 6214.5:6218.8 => 62.7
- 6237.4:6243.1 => 66.7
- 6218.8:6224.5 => 57.7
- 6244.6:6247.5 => 63.1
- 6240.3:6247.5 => 64.4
